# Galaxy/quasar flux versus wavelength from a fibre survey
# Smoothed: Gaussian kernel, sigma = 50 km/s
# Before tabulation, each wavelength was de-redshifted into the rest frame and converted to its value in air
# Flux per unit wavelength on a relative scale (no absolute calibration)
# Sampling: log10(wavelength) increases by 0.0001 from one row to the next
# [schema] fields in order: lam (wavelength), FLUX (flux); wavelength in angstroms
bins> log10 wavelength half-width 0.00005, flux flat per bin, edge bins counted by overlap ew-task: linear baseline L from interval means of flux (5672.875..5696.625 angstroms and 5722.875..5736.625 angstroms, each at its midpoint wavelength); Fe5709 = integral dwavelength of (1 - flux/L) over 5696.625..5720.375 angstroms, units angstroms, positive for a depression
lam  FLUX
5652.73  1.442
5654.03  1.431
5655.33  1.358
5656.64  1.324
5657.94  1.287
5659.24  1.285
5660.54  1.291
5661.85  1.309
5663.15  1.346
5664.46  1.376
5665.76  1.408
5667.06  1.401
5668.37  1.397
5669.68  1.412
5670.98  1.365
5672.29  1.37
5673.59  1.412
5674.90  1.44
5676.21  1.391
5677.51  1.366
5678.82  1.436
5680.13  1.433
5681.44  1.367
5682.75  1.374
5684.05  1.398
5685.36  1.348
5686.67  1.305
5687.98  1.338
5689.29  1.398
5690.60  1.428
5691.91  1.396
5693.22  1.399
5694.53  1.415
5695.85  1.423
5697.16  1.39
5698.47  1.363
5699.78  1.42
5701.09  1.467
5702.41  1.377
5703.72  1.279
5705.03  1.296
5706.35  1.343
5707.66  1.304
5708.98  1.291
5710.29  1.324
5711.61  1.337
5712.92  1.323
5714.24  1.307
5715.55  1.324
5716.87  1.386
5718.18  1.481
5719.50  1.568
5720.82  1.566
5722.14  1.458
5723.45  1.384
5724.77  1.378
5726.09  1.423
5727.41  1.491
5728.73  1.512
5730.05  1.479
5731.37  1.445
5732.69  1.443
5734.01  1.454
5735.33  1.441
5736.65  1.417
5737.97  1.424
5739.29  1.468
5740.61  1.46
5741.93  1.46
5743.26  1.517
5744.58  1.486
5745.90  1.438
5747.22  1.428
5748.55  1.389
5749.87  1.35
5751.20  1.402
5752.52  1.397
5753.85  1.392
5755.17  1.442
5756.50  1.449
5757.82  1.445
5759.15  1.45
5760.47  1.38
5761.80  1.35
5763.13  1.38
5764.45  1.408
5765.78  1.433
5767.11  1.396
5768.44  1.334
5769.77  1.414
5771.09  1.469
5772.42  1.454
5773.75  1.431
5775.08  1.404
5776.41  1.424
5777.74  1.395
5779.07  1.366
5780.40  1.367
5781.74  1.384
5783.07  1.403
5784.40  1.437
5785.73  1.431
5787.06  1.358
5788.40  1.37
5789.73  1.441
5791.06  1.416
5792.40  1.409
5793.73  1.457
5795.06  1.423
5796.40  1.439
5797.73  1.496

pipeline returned 0.9 angstroms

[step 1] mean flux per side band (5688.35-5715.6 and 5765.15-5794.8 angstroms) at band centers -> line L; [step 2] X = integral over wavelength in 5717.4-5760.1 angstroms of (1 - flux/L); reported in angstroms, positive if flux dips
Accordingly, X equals -1.9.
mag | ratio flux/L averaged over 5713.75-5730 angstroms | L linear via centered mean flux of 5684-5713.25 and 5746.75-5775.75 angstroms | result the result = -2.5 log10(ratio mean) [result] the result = -0.05 mag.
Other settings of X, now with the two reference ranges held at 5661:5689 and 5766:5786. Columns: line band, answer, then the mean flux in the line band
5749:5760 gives -0.1 angstroms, 1.42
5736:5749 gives -0.5 angstroms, 1.45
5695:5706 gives 0.1 angstroms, 1.38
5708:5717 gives 0.4 angstroms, 1.32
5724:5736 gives -0.5 angstroms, 1.45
